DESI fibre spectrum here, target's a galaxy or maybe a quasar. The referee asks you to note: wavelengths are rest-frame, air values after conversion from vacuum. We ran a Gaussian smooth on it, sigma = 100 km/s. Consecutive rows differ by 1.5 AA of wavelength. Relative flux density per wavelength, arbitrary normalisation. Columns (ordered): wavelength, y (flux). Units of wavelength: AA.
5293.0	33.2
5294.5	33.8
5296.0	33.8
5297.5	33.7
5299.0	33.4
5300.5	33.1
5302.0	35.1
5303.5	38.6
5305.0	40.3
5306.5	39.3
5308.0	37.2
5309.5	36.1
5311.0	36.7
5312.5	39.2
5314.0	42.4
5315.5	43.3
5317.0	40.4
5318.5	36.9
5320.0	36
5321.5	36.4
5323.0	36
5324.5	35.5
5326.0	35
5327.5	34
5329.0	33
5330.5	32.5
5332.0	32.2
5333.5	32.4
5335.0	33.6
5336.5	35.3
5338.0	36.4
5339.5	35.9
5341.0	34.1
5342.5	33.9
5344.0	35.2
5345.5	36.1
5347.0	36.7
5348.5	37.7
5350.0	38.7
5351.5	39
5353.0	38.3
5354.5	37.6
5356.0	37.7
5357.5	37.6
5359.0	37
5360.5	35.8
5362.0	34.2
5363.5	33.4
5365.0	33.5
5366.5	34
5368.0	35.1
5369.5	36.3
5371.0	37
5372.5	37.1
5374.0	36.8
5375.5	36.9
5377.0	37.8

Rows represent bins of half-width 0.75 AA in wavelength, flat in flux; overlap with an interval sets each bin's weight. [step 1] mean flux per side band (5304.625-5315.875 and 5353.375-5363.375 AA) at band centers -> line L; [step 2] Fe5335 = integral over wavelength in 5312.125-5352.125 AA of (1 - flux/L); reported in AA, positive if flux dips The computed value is 1.9 AA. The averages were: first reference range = 39.1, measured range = 36.2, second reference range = 36.5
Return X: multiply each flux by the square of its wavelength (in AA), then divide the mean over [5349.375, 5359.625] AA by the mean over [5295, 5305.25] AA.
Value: 1.1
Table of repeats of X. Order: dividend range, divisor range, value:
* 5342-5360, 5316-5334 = 1.07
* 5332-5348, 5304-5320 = 0.90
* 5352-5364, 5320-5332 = 1.07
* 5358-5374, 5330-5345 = 1.05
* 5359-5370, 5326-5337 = 1.05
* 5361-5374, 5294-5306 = 1.02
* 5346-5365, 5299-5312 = 1.02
